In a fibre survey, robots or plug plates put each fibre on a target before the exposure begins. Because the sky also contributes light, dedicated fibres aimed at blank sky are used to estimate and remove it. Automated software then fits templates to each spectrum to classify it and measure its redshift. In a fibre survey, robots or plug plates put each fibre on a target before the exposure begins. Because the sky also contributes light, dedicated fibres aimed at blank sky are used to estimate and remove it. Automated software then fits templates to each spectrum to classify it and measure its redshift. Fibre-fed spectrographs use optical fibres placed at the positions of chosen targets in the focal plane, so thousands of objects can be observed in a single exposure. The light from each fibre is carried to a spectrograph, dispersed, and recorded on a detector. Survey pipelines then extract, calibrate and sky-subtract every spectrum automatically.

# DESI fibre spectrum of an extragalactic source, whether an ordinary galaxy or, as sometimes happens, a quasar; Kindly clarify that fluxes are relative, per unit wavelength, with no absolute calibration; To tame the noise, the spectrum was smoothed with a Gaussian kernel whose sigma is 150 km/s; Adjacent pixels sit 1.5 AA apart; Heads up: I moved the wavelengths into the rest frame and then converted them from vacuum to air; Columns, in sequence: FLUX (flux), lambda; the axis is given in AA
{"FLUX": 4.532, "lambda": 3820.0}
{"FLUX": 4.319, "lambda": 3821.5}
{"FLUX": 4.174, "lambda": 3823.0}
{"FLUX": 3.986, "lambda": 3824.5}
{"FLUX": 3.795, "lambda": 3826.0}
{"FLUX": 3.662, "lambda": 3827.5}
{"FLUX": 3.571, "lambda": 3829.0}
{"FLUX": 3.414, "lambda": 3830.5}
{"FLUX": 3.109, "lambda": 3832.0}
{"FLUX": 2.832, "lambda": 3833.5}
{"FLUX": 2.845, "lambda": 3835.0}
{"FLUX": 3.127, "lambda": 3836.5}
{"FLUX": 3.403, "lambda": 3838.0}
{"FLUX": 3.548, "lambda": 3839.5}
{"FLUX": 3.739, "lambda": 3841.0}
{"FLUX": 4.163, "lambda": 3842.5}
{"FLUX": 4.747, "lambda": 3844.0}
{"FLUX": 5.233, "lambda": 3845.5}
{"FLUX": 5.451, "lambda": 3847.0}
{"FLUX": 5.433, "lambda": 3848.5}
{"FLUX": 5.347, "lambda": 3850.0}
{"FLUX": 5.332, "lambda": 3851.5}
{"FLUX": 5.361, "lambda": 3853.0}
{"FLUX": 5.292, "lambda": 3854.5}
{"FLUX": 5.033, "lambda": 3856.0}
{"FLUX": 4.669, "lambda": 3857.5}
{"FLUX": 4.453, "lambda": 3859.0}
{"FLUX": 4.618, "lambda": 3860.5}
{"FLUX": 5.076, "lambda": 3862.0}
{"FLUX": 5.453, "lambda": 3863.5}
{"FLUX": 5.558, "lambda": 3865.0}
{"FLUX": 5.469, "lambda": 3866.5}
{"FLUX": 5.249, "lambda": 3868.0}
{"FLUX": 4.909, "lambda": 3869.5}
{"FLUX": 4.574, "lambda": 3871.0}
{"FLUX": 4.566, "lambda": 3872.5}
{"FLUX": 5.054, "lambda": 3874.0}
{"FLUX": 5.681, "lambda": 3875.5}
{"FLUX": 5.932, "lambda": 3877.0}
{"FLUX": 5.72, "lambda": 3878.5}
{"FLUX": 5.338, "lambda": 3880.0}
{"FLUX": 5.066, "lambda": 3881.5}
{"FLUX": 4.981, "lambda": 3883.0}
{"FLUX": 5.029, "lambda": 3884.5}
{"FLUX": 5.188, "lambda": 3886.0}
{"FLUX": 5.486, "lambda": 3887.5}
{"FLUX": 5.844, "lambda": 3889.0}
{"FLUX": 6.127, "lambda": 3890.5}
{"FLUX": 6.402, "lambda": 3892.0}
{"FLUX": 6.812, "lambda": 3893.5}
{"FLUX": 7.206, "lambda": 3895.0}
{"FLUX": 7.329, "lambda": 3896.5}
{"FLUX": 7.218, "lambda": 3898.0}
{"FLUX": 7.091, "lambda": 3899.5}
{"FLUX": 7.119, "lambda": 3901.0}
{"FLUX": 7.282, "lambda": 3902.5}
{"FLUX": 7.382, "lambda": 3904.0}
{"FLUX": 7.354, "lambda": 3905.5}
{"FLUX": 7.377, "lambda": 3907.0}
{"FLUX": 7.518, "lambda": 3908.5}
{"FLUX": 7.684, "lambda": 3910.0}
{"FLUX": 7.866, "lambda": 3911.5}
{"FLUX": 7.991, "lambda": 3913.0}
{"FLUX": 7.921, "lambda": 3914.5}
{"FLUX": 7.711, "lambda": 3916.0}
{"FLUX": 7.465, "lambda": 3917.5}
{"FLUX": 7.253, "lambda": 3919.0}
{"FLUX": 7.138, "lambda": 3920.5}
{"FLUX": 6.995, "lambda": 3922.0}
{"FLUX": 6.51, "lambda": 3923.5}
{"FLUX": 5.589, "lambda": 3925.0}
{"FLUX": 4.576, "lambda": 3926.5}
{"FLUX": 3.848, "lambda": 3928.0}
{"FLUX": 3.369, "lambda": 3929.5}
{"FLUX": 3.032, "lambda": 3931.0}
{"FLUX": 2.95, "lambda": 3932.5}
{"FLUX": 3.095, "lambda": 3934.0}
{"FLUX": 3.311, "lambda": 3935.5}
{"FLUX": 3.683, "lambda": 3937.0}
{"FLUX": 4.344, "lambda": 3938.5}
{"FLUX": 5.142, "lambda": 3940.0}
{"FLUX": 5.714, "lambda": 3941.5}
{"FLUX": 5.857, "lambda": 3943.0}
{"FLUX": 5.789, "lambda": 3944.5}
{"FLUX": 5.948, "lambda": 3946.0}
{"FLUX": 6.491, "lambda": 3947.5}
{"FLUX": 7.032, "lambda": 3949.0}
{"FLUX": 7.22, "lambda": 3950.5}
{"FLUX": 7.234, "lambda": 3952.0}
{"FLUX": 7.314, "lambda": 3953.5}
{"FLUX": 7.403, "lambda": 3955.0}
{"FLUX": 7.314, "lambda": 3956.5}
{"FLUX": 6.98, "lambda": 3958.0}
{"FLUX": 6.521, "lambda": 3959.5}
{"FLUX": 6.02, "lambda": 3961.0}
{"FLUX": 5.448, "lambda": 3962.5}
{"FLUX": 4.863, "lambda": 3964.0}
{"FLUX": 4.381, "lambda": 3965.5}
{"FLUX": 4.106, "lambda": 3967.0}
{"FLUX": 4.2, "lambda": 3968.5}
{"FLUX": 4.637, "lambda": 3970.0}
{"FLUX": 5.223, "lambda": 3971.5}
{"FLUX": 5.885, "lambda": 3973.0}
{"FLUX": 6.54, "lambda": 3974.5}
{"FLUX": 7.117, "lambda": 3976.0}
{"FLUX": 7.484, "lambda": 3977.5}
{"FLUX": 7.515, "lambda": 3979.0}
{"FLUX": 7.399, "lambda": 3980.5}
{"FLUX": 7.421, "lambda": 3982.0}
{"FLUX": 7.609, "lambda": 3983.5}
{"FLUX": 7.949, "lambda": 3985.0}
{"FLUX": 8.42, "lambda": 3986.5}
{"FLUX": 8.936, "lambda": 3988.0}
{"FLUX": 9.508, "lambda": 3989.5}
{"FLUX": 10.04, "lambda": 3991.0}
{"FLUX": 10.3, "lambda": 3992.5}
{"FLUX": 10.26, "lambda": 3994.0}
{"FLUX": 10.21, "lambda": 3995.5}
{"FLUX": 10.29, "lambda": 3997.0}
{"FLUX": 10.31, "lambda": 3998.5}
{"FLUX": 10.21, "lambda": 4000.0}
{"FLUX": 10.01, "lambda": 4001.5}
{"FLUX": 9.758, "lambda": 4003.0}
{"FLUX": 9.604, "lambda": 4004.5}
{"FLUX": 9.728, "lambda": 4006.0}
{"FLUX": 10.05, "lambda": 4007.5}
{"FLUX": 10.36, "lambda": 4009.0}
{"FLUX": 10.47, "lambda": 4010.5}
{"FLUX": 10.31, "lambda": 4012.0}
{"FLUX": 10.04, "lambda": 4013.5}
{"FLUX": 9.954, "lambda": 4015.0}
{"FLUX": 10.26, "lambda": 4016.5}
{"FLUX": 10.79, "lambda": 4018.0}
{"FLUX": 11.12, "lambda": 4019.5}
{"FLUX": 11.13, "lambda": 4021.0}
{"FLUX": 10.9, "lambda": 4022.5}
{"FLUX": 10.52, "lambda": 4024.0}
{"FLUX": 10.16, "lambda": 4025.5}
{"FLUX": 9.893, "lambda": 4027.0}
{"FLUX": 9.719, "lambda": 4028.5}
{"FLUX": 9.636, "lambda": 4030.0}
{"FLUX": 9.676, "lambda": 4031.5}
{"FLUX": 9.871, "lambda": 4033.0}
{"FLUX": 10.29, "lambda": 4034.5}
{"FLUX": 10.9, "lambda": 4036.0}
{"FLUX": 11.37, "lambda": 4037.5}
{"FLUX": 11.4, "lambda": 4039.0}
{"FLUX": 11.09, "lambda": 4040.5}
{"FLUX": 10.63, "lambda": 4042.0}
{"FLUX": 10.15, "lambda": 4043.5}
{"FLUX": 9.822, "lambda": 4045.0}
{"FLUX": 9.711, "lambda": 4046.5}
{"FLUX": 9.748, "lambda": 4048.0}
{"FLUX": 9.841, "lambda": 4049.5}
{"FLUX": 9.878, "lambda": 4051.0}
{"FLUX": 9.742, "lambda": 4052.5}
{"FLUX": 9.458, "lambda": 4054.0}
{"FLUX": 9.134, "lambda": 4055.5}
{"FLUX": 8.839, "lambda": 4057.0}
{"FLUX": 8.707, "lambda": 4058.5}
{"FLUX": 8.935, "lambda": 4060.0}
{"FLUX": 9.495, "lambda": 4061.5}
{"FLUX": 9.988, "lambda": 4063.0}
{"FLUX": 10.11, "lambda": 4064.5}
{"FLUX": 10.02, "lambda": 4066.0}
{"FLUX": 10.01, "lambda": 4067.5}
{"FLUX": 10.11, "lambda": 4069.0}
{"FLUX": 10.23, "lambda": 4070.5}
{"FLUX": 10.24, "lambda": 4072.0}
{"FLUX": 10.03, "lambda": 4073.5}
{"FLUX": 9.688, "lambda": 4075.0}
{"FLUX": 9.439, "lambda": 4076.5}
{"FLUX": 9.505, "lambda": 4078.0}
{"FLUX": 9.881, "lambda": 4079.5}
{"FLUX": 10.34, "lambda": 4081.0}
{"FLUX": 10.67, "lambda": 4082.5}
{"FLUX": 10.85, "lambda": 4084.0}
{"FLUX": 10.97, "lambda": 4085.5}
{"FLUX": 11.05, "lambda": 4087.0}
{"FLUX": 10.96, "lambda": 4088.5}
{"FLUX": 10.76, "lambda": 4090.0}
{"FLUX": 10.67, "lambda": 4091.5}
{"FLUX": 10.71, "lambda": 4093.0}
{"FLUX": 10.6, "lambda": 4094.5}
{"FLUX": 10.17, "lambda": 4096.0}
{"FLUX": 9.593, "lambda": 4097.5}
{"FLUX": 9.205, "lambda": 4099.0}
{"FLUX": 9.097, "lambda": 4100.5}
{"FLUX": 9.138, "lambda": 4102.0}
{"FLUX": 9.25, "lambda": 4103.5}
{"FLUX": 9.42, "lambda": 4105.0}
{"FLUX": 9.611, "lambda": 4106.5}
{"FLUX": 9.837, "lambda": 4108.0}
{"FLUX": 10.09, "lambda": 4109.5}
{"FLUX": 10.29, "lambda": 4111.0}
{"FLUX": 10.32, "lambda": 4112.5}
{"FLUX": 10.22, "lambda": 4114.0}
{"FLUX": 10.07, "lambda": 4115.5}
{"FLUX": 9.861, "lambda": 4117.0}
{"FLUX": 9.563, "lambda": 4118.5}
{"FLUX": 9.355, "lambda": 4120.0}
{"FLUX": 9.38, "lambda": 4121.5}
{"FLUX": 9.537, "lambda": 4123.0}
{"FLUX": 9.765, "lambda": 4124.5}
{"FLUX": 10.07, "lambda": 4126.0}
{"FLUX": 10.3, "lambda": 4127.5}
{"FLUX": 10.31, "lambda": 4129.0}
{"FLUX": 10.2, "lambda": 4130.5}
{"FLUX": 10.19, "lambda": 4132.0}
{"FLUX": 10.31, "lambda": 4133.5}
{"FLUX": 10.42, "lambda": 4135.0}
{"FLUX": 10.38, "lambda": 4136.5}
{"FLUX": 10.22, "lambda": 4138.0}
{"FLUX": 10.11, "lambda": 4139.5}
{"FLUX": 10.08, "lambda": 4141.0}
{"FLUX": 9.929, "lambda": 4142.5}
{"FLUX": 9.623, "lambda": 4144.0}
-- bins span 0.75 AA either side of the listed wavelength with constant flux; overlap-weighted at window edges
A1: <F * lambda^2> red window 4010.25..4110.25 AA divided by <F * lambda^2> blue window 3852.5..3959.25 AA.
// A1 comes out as 1.8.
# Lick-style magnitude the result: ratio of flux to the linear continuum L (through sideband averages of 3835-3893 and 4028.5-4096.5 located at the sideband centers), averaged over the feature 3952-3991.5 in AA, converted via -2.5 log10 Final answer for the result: 0.16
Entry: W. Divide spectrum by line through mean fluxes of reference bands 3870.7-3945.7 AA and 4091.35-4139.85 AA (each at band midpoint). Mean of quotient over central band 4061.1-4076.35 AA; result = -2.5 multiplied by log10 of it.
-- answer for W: -0.11 mag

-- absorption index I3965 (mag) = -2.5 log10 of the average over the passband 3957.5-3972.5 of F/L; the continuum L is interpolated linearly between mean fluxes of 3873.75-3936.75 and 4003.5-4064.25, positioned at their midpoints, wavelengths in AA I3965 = 0.45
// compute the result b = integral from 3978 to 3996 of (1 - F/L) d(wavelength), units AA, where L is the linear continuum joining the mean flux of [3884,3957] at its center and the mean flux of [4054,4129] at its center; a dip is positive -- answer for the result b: -2.6 AA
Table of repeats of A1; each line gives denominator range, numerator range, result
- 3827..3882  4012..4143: 2.42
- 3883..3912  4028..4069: 1.59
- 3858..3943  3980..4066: 1.81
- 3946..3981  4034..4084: 1.67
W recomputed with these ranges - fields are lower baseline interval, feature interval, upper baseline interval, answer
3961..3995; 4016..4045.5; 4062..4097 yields -0.20 mag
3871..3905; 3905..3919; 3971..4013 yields -0.14 mag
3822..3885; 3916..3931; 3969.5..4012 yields 0.15 mag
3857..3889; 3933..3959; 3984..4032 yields 0.32 mag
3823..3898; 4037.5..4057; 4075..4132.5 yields -0.14 mag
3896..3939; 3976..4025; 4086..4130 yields -0.22 mag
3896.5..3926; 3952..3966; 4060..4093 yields 0.27 mag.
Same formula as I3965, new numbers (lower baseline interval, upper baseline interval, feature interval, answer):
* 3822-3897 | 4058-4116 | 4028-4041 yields -0.182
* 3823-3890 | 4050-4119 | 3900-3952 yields 0.027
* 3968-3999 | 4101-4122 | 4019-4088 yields -0.134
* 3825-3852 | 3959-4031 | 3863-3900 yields -0.083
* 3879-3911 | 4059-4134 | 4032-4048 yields -0.162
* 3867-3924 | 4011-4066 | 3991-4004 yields -0.125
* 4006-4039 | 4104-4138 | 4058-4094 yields 0.000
